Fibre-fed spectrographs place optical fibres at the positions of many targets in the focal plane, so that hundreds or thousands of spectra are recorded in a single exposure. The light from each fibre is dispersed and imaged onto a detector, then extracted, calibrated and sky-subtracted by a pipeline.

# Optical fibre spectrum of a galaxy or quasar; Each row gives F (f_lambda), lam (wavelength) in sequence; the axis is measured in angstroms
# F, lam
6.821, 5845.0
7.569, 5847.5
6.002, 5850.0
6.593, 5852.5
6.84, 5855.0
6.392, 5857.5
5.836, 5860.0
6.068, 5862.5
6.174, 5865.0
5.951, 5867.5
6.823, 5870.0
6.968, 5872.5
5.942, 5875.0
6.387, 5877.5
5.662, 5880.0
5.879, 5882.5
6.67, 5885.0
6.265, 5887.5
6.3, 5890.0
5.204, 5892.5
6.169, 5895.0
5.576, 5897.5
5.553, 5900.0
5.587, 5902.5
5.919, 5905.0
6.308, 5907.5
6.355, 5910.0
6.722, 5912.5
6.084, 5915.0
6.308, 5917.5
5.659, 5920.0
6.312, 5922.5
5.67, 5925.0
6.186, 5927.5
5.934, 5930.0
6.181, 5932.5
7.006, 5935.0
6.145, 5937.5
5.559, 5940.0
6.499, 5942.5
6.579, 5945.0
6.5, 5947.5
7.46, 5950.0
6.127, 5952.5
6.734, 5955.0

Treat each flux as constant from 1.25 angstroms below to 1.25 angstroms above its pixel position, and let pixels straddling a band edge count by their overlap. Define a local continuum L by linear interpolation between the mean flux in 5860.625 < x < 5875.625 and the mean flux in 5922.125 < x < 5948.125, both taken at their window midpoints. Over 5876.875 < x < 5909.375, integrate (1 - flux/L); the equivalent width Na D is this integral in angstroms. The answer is 1.7 angstroms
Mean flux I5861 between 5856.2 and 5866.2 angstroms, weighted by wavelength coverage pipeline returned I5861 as 6.12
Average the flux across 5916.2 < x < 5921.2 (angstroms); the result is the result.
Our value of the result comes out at 5.99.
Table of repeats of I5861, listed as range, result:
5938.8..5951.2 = 6.52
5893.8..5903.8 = 5.72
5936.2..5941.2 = 5.87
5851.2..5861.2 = 6.42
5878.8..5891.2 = 6.16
